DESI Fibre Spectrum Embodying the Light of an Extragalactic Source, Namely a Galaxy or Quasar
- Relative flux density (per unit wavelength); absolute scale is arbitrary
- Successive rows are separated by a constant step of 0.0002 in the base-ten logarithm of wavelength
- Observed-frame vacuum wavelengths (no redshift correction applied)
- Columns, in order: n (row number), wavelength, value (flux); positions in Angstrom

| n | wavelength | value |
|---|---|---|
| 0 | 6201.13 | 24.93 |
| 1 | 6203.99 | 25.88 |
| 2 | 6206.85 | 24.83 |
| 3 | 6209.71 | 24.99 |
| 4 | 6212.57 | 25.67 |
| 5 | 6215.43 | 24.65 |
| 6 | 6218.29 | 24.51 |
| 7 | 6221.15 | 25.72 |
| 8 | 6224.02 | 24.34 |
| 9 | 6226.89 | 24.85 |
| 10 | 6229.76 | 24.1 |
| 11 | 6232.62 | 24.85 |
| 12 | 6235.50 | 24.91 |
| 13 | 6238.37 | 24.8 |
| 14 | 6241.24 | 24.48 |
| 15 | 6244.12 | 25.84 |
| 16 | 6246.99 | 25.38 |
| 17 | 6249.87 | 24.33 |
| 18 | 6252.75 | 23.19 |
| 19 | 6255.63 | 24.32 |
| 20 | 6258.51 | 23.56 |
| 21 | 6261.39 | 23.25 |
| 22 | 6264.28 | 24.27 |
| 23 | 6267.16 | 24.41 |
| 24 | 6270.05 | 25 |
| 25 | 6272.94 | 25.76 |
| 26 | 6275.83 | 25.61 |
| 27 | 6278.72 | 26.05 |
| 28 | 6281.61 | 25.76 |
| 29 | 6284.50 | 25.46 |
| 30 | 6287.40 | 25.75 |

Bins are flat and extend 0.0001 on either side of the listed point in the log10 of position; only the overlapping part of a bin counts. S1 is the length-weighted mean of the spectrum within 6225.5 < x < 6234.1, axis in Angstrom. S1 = 24.6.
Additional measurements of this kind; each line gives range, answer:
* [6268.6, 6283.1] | 25.6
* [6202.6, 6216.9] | 25.2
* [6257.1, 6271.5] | 24.1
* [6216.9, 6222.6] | 25.1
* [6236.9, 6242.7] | 24.6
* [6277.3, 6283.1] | 25.9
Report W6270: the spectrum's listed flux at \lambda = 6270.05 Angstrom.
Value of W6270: 25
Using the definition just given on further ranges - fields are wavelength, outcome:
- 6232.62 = 24.85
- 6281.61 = 25.76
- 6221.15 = 25.72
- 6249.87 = 24.33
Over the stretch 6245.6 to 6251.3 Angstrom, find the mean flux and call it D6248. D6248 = 24.8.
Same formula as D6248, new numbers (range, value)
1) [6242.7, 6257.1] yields 24.6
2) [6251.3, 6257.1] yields 23.8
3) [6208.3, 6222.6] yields 25.1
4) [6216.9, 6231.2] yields 24.7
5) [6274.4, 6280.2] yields 25.8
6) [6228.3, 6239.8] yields 24.7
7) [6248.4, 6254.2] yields 23.8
